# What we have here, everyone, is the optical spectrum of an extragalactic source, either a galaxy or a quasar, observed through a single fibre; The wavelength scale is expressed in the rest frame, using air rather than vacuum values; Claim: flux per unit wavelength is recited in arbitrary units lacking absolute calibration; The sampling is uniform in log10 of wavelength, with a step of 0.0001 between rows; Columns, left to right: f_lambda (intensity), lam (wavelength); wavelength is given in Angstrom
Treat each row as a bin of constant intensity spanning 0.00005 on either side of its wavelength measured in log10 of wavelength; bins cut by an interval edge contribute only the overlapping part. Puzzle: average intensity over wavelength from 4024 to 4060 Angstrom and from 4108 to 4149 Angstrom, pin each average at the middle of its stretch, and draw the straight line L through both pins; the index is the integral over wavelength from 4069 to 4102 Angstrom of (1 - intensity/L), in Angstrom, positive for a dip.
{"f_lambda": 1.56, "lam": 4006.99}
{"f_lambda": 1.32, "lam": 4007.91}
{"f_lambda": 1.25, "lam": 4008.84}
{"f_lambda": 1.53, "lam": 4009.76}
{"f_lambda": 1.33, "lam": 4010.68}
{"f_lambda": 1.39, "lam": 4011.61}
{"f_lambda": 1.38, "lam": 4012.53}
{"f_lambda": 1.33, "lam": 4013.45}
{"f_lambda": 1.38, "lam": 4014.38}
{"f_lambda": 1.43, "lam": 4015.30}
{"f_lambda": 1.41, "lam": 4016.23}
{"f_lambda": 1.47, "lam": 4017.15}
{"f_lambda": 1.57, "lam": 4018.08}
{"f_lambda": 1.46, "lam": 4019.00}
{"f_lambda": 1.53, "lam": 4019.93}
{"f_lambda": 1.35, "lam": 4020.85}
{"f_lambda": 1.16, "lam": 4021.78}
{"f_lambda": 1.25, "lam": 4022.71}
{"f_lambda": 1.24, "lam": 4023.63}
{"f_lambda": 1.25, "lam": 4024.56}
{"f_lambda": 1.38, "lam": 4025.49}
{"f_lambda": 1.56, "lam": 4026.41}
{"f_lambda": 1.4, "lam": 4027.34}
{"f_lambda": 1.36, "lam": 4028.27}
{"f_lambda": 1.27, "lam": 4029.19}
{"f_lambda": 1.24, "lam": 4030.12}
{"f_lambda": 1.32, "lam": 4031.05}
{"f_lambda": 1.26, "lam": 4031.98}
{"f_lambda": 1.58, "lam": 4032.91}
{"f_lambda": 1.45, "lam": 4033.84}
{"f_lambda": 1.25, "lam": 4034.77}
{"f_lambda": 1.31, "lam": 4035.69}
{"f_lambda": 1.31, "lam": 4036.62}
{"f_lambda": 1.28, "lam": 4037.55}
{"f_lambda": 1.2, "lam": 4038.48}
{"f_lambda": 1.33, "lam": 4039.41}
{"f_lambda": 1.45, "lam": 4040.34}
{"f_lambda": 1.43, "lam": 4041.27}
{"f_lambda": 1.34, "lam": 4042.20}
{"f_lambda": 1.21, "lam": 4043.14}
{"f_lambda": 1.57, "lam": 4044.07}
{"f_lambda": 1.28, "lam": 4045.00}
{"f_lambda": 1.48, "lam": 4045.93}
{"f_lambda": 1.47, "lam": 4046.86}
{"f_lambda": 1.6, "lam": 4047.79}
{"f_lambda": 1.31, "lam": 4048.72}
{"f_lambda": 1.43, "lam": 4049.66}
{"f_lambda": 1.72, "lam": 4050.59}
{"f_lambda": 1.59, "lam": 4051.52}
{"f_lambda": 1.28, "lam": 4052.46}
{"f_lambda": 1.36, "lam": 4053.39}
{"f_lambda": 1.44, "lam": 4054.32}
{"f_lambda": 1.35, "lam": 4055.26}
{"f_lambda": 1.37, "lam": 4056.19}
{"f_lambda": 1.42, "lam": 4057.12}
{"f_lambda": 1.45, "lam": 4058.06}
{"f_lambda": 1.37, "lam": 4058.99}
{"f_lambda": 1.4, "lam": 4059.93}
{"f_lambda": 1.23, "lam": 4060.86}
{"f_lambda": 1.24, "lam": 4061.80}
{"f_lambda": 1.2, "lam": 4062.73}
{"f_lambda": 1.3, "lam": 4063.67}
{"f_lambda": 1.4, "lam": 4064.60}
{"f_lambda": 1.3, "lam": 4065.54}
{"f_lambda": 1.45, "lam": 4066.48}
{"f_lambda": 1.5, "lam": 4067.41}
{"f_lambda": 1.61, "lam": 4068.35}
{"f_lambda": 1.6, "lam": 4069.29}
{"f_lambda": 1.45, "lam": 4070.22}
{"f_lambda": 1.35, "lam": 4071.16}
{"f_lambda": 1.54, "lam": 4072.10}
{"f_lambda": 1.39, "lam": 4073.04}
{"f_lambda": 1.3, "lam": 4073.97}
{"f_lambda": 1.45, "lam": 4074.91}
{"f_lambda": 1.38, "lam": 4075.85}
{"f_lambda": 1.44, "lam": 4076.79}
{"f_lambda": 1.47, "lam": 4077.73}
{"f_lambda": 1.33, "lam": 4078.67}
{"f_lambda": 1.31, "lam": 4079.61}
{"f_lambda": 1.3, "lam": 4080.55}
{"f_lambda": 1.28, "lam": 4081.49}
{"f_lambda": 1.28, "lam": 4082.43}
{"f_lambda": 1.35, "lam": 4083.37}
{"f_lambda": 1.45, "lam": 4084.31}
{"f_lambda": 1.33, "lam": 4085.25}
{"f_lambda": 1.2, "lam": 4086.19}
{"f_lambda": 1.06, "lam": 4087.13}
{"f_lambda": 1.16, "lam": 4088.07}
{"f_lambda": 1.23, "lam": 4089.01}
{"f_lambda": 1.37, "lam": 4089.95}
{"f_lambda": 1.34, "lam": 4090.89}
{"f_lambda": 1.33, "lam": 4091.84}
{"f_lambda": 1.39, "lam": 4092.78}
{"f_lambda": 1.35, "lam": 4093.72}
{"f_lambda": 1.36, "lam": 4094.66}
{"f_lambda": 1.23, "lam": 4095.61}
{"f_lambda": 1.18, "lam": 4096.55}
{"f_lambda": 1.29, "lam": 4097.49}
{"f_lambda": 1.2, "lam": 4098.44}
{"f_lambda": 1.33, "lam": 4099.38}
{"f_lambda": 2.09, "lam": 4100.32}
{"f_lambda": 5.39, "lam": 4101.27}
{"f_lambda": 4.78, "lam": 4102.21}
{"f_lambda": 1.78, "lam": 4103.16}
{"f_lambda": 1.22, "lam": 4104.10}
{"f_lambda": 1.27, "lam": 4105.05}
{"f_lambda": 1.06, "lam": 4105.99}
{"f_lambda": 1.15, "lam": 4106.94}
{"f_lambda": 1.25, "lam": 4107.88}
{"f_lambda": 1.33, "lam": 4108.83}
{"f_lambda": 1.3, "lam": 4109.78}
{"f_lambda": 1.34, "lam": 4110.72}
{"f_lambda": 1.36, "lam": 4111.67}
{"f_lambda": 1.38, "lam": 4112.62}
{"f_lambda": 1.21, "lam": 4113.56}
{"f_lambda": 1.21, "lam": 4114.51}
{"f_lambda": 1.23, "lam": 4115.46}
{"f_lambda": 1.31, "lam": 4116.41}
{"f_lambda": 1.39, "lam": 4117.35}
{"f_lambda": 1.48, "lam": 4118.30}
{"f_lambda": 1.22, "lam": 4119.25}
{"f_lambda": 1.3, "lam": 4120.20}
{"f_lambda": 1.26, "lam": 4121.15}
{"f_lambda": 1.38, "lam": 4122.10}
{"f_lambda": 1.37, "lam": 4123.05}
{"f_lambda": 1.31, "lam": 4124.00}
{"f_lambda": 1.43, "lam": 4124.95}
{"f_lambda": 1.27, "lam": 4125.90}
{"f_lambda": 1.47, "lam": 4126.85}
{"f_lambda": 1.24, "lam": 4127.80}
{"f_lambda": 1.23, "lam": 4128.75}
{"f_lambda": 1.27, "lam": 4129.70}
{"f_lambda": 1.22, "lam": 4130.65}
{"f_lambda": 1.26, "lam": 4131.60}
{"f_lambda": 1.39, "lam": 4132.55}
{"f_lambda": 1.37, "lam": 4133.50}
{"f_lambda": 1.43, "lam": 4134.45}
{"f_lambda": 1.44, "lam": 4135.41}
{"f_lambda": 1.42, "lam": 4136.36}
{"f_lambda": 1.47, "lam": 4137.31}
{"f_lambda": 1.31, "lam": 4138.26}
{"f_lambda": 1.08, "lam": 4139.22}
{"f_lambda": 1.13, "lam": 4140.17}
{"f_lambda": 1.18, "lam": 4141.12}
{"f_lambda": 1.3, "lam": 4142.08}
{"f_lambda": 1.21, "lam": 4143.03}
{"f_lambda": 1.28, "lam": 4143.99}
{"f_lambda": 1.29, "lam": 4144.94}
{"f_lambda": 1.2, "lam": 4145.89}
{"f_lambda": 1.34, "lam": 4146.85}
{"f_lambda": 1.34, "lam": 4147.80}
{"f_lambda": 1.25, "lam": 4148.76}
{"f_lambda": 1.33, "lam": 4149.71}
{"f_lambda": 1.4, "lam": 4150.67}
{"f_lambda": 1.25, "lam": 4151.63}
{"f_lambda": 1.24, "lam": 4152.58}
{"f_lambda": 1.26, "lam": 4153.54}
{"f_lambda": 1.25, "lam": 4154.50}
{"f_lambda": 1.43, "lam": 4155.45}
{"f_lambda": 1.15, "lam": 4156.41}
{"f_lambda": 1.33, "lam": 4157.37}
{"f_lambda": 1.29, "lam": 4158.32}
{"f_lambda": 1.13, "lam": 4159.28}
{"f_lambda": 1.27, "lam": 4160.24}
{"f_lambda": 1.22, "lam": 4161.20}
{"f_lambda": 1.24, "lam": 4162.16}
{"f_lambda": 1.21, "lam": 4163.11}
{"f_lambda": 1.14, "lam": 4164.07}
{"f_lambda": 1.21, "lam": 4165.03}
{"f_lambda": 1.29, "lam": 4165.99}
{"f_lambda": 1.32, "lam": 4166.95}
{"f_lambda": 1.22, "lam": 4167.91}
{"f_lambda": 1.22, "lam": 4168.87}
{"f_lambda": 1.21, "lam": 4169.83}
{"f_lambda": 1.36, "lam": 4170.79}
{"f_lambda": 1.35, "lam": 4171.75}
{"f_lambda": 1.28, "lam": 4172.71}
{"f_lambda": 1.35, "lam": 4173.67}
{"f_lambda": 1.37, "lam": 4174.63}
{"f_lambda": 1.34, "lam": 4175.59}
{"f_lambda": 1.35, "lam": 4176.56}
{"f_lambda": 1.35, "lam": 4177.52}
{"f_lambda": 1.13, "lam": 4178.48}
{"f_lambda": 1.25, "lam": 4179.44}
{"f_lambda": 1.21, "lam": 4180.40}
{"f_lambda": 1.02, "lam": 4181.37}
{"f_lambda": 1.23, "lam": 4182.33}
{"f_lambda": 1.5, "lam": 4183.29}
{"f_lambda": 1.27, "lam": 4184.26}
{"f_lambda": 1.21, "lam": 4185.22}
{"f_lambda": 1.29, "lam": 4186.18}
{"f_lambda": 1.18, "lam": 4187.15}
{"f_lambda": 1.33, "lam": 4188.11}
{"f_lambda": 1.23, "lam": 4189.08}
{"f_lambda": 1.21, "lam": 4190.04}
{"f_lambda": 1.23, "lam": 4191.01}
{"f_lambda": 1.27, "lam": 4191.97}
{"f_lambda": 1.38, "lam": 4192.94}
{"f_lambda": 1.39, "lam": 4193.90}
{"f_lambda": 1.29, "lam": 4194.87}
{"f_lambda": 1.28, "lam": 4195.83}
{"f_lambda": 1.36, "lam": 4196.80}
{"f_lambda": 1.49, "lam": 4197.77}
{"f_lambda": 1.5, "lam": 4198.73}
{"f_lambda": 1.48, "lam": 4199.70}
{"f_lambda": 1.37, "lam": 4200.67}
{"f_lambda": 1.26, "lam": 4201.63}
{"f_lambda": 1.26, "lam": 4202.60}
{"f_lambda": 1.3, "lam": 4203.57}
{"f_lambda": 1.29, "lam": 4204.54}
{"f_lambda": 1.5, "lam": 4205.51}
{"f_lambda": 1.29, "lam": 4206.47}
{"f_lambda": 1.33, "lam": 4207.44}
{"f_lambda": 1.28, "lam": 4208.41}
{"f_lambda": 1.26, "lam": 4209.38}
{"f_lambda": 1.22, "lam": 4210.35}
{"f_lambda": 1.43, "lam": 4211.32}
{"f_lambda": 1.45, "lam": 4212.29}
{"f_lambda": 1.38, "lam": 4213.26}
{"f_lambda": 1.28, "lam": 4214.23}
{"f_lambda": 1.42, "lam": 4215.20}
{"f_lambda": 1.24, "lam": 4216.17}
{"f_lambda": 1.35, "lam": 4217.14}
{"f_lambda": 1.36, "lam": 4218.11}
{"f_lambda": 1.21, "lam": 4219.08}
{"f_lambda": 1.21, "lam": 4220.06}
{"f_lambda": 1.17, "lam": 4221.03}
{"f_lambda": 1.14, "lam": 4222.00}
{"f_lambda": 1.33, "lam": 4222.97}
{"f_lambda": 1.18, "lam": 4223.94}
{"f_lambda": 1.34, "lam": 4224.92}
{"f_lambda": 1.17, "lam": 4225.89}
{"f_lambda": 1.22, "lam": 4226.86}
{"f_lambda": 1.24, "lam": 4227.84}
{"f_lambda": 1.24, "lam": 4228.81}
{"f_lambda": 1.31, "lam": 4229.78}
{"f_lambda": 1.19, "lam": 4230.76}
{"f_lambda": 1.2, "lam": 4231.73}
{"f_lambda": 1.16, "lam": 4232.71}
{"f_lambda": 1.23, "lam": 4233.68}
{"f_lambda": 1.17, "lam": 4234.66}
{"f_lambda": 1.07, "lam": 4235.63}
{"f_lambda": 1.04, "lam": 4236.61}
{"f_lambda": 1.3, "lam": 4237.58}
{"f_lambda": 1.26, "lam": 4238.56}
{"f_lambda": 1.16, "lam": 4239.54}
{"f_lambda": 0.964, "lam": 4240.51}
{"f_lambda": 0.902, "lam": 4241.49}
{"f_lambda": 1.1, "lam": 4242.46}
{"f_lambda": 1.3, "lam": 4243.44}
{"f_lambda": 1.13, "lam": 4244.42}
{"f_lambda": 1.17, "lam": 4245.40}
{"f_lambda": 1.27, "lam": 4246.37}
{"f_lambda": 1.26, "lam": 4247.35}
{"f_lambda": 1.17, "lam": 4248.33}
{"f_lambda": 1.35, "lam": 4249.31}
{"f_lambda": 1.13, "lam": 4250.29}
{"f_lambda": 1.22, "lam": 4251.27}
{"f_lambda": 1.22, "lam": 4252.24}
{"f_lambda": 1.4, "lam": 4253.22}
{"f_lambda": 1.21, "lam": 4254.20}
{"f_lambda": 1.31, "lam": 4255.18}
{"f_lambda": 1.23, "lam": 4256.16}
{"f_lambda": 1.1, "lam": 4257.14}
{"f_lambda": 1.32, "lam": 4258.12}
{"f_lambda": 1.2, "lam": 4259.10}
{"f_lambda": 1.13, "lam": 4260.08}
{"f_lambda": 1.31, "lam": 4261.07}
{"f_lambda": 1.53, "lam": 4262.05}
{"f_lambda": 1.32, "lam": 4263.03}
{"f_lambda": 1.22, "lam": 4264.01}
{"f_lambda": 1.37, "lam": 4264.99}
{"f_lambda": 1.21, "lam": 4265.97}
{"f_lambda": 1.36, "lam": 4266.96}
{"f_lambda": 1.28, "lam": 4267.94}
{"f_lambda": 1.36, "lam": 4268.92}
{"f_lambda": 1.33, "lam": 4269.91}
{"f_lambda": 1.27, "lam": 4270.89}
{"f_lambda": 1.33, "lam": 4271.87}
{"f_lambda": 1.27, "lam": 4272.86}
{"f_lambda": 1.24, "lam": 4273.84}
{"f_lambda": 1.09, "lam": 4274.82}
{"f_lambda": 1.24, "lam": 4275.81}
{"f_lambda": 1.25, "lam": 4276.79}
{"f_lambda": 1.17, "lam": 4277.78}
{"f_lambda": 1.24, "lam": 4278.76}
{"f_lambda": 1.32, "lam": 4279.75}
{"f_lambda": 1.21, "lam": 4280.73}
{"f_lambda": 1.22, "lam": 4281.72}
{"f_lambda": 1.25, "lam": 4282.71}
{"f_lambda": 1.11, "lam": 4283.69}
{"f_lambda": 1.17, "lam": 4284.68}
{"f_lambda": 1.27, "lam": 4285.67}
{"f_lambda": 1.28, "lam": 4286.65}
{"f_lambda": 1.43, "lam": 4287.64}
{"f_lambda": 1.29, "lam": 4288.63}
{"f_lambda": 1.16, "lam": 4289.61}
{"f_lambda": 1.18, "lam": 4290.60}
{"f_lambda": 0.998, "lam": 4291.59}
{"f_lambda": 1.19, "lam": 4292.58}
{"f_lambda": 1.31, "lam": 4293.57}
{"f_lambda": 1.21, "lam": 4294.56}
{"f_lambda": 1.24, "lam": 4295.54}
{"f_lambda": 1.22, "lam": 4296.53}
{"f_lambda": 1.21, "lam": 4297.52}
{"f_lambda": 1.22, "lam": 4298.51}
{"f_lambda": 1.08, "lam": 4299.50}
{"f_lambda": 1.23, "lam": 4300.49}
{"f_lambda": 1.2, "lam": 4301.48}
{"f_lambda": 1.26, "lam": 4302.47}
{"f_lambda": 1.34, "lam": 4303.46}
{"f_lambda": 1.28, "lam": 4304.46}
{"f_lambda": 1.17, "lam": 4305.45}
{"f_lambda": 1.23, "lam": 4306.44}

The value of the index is -3.8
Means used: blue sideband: 1.39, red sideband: 1.31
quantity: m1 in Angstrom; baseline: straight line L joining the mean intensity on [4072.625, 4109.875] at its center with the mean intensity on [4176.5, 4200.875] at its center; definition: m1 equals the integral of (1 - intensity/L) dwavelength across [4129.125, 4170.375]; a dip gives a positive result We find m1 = 3.36 Angstrom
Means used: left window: 1.52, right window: 1.3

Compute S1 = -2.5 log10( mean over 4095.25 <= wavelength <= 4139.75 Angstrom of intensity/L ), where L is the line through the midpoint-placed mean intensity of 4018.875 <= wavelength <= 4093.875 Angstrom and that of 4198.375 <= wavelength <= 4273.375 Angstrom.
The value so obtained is -0.12 mag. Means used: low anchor 1.37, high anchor 1.26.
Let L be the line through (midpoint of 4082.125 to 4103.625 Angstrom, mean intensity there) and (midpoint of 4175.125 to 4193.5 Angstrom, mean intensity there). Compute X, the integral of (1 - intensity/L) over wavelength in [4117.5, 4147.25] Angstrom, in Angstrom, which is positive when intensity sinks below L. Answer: 3.7 Angstrom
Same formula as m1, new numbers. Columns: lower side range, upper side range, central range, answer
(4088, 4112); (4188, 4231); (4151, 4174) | 2.9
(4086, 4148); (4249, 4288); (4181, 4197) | 0.9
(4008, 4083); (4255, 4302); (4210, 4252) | 1.6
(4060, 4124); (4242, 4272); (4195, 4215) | -0.4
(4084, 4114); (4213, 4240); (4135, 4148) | 1.5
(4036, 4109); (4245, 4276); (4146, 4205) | 2.9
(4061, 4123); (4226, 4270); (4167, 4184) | 0.7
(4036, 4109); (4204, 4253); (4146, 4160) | 0.7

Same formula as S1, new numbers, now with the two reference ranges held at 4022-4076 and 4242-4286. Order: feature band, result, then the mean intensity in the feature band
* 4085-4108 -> -0.198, 1.62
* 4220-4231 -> 0.036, 1.23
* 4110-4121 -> 0.025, 1.31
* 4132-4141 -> -0.003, 1.33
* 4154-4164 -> 0.056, 1.25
